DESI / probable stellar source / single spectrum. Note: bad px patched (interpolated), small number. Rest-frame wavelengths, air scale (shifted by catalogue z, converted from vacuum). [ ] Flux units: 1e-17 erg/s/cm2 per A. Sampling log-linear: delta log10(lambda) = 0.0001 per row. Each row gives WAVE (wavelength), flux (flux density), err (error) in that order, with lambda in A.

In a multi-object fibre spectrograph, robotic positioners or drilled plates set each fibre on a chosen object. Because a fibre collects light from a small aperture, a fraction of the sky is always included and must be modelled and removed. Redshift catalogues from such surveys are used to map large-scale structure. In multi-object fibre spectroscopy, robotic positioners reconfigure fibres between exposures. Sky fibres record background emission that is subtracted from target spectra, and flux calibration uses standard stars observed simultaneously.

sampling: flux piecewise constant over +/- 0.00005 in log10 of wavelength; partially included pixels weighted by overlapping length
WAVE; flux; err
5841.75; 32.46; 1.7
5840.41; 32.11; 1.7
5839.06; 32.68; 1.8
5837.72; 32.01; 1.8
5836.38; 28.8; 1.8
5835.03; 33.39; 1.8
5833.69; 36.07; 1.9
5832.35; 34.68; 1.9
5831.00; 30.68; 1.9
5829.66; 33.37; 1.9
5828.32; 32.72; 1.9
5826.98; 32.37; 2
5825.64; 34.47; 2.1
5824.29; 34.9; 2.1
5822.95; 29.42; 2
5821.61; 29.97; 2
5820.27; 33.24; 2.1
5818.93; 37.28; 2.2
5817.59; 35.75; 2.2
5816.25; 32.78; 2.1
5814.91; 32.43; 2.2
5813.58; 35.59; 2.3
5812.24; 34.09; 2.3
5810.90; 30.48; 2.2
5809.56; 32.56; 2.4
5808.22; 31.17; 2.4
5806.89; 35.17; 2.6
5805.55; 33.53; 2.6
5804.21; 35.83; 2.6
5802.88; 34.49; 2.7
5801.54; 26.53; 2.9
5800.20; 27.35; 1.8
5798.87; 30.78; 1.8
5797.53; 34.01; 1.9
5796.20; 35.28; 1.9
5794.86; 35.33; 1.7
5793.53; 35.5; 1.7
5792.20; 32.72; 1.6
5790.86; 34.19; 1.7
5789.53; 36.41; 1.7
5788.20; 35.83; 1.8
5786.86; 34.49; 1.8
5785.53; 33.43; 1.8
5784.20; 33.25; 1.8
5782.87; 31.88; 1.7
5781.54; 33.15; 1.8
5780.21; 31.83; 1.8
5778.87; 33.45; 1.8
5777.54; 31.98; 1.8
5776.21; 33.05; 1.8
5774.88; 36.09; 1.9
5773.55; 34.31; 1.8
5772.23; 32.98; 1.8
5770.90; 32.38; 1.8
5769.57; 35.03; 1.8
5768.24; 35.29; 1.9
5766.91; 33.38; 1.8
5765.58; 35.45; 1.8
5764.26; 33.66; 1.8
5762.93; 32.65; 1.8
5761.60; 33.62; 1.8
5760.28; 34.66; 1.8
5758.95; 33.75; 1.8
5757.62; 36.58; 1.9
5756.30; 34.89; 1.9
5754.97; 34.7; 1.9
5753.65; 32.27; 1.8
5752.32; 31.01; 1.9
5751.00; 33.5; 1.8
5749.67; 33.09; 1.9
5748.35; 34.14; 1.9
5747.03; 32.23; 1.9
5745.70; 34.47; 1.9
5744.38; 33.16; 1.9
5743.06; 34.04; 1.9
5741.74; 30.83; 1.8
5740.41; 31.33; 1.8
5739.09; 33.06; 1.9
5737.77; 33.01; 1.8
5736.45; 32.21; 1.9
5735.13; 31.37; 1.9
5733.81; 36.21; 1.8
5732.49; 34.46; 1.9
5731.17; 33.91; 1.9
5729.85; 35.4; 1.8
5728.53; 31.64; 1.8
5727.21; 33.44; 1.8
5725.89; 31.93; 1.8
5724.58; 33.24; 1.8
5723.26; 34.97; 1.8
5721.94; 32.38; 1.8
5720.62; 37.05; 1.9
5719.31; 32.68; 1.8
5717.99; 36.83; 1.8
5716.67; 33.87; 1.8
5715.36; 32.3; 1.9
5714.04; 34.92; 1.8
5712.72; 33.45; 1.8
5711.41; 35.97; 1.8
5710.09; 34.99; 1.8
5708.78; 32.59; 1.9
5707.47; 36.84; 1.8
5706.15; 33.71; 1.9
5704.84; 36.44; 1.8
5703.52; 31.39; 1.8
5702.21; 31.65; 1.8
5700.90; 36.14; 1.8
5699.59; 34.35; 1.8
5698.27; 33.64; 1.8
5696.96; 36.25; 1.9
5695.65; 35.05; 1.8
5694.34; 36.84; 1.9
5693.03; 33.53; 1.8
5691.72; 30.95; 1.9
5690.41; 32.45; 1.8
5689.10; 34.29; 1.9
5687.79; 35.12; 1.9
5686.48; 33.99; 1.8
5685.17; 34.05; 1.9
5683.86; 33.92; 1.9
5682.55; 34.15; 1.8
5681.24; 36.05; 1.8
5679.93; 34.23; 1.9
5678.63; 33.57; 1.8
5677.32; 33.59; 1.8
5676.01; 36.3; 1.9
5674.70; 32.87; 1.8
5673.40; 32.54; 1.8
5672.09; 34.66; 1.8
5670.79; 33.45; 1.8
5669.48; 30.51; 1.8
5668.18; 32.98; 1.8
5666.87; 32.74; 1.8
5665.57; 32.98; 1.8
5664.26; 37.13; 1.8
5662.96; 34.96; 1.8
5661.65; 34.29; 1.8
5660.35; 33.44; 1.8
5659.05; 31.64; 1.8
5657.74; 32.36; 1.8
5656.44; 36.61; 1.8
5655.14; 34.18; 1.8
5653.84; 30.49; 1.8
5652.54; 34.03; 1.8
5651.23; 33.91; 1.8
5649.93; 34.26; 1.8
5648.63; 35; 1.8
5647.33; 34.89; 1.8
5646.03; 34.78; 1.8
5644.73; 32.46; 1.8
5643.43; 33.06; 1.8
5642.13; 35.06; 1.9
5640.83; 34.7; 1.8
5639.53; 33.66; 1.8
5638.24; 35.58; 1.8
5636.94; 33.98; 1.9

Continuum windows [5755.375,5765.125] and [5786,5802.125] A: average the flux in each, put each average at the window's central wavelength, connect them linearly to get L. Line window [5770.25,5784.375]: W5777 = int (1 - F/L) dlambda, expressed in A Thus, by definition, 0.3 A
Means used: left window 34.3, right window 33.2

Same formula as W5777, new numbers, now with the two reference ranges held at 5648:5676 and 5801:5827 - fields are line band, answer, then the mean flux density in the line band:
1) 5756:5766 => -0.3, 34.4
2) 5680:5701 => -0.5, 34.4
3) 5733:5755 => 0.3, 32.9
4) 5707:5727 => -0.5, 34.2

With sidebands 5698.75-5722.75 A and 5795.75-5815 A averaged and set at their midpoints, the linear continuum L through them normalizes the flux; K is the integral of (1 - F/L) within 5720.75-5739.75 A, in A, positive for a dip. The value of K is 0.3 A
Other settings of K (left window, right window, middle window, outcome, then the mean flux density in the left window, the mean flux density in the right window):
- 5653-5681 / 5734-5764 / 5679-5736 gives -1.18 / 33.6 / 33.3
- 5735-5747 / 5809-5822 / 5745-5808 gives -1.04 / 32.6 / 33.5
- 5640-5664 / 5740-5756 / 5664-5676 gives 0.14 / 33.9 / 33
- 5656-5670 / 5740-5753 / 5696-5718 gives -0.80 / 33.6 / 32.8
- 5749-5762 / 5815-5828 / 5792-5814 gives 0.32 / 33.8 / 33.3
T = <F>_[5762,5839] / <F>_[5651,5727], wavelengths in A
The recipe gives 0.98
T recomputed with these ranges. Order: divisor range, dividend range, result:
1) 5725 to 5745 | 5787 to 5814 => 1.01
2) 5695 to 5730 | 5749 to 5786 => 0.98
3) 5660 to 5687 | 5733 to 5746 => 0.97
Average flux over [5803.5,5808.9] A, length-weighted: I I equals 34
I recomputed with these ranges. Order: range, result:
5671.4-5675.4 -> 33.4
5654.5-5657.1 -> 35.5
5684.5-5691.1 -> 34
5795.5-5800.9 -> 31.8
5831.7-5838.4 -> 33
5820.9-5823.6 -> 29.8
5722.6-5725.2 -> 34.1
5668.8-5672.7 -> 32.9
